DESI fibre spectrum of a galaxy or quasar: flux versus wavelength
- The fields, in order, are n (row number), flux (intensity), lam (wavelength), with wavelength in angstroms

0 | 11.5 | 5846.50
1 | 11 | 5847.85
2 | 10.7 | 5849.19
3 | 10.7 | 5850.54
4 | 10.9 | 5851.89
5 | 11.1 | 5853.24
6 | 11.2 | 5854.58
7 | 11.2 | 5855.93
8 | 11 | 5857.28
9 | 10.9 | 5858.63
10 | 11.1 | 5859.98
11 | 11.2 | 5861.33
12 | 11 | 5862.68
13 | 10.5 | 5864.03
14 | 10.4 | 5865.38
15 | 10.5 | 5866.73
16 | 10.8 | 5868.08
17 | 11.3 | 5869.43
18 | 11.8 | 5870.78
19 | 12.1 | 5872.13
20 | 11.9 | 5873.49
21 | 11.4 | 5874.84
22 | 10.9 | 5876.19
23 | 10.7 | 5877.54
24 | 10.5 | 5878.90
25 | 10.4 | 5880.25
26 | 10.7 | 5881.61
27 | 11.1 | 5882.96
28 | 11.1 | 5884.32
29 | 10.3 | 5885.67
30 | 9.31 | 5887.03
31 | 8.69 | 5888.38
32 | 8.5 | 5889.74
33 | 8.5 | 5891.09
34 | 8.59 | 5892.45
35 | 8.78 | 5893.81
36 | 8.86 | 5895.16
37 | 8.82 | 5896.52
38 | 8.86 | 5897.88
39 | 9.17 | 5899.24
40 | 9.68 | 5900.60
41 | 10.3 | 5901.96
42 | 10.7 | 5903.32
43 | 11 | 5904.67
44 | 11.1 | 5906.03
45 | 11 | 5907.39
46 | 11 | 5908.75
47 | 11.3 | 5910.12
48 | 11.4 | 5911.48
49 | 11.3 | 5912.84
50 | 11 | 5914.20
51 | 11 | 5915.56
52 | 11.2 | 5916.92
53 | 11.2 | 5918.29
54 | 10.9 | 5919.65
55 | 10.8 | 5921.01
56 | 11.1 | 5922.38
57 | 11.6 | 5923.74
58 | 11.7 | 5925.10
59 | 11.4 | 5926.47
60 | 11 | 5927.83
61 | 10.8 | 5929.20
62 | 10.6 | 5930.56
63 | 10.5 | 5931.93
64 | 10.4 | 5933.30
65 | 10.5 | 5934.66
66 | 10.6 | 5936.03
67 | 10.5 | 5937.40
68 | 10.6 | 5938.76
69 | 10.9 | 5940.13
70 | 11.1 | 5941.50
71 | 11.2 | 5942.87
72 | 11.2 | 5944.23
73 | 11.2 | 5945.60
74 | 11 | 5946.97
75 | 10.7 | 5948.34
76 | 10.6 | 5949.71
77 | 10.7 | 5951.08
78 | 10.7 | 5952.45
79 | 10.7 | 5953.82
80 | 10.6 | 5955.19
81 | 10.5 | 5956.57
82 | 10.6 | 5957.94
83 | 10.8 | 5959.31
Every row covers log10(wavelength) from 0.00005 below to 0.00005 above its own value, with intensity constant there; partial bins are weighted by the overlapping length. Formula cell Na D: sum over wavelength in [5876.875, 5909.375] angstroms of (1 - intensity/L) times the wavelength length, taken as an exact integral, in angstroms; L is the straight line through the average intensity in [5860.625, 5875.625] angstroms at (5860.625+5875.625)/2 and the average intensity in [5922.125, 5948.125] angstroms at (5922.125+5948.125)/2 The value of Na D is 3.5 angstroms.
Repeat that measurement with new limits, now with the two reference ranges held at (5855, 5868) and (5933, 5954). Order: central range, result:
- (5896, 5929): 0.1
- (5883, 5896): 1.9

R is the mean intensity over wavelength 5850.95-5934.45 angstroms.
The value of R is 10.6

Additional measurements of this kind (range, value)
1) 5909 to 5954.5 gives 11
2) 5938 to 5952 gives 10.9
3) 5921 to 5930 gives 11.2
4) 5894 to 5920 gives 10.5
